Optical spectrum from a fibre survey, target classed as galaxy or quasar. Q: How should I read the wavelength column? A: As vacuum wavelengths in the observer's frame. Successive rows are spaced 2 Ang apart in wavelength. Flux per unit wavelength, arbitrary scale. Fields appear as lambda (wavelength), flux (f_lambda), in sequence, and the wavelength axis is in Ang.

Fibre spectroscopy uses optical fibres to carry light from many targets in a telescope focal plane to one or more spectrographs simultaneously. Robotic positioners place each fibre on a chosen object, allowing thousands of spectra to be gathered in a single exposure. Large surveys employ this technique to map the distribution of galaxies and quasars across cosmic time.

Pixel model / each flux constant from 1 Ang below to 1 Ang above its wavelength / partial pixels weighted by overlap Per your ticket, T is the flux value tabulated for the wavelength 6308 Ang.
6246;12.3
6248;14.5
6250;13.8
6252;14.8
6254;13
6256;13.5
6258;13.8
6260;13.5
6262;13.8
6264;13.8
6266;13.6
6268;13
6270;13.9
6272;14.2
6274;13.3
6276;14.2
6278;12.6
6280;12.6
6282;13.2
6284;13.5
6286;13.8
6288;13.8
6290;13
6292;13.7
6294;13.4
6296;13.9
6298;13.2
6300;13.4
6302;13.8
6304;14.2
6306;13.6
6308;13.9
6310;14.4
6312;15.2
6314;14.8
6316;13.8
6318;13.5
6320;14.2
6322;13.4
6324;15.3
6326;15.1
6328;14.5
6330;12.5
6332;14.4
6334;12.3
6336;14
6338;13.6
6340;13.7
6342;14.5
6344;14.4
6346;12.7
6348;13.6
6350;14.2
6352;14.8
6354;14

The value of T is 13.9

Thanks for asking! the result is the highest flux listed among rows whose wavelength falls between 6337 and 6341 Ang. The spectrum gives 13.7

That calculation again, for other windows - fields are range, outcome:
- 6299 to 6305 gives 14.2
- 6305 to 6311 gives 14.4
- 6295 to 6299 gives 13.9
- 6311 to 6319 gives 15.2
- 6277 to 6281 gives 12.6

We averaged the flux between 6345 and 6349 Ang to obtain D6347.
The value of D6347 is 13.1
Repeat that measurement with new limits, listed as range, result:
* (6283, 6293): 13.6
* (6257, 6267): 13.7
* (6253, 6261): 13.4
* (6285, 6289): 13.8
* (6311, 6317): 14.6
